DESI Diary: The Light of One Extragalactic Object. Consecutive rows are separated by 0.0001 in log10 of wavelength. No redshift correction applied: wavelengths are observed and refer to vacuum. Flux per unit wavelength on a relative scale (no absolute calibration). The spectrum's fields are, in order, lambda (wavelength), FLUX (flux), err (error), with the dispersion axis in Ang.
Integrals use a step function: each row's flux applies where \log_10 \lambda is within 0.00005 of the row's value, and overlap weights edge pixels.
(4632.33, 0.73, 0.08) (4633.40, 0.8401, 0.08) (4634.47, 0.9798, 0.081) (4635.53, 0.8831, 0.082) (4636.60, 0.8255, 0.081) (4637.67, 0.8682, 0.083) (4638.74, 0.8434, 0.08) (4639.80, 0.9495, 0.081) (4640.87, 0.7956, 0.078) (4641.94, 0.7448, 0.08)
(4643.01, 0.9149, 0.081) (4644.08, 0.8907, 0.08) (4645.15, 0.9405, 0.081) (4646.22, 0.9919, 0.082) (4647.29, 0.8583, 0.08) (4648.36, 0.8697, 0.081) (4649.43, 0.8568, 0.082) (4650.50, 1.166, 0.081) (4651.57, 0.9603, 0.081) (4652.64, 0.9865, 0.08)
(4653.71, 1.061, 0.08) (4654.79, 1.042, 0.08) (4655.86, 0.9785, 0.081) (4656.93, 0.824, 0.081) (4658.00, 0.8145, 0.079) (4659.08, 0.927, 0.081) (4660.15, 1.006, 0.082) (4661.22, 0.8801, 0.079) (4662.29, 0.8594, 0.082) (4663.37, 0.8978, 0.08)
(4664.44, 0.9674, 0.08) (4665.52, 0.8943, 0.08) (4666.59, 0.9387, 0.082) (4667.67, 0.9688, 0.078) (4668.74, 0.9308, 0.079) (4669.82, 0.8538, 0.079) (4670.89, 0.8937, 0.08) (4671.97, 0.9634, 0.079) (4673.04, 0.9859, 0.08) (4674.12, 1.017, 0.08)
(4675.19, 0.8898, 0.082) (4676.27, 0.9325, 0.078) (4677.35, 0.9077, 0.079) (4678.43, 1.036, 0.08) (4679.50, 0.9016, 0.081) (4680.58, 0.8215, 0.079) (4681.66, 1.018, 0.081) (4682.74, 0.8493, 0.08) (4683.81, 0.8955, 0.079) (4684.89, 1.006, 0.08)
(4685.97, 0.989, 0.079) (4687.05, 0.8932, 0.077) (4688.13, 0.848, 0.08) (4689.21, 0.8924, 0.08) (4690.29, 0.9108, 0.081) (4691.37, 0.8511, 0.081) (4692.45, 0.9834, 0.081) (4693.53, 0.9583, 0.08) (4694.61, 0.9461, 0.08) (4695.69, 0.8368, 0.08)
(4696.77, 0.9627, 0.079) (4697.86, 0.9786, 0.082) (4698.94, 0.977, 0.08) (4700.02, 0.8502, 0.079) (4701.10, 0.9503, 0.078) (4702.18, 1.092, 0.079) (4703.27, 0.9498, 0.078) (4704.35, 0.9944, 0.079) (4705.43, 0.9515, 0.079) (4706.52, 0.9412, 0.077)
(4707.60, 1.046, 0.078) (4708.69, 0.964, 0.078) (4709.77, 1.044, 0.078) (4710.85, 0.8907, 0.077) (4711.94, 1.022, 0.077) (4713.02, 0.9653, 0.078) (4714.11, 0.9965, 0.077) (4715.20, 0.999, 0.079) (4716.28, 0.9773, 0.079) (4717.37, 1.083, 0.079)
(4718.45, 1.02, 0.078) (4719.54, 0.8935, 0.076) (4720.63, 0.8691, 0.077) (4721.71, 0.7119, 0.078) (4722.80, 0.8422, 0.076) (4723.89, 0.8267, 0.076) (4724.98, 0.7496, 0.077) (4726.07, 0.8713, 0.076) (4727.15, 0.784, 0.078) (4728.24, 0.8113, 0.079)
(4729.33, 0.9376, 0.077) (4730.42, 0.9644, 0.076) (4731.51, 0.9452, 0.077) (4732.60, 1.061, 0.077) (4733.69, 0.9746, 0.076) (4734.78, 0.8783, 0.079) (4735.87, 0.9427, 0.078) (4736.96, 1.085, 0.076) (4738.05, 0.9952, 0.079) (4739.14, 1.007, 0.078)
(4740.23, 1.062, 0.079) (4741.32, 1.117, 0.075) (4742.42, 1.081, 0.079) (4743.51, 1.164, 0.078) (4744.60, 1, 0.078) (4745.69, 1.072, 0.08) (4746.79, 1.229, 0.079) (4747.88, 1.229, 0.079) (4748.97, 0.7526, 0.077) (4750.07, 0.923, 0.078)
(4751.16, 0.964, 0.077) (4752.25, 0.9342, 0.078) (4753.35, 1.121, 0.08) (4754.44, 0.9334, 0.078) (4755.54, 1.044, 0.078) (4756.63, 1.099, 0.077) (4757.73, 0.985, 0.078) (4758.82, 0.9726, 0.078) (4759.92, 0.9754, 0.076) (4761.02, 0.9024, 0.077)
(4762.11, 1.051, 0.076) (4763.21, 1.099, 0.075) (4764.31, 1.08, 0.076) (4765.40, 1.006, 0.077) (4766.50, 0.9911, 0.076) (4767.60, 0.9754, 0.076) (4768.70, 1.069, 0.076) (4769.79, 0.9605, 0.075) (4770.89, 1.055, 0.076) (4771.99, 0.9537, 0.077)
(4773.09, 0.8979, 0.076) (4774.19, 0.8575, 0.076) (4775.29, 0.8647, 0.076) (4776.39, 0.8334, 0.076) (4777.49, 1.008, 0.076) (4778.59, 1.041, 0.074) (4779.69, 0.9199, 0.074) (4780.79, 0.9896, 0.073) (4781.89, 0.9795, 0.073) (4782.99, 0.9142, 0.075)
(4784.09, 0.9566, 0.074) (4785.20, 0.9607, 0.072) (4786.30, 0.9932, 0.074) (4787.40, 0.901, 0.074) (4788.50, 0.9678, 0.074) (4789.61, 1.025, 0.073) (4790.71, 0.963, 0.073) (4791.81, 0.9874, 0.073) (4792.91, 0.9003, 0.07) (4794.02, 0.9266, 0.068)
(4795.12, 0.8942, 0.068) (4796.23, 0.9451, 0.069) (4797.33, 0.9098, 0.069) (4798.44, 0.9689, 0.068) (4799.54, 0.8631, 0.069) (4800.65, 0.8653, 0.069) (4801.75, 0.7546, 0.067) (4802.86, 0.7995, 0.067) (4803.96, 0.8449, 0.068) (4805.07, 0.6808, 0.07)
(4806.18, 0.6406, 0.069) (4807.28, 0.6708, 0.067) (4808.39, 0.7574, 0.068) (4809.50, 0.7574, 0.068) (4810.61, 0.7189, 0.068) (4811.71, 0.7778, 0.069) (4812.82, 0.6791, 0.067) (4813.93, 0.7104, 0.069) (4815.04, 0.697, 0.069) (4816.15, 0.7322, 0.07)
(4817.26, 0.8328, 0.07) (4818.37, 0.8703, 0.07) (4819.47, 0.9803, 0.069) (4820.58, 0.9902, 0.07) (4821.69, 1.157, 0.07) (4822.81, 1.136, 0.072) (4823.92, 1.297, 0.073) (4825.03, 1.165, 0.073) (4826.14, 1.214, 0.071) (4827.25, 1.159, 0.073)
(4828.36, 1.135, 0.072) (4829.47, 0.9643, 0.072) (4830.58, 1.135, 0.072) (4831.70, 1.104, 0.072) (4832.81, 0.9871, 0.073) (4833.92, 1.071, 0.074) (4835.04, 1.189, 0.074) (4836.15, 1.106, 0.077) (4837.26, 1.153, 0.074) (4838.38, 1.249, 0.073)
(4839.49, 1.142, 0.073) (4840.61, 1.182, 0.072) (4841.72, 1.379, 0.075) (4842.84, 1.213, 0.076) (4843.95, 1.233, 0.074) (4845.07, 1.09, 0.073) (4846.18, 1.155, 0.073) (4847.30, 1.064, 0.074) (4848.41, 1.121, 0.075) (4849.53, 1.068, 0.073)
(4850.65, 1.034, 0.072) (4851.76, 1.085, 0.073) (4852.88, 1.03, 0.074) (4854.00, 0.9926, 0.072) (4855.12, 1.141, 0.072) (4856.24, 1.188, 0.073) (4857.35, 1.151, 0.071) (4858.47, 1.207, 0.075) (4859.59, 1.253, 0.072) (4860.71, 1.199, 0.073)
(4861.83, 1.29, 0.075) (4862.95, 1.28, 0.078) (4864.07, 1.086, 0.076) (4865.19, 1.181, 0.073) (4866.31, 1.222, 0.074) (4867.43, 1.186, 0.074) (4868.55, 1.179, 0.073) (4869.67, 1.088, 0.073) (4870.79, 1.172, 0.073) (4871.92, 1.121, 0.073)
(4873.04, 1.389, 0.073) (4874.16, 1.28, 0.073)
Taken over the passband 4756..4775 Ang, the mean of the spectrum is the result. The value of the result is 0.994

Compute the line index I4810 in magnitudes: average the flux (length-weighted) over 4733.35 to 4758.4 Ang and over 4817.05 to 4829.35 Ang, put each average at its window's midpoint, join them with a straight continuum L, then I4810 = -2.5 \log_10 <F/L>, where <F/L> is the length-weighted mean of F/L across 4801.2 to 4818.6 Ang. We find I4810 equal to 0.404 mag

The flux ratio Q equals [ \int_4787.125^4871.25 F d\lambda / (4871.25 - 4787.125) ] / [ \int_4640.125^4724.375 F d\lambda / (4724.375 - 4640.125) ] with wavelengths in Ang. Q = 1.10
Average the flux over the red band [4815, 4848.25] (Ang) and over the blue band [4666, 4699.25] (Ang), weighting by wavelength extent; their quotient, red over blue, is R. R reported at 1.18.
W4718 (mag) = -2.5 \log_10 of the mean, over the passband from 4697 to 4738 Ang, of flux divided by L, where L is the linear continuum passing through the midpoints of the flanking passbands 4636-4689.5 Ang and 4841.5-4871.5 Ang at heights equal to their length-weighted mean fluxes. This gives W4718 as 0.05 mag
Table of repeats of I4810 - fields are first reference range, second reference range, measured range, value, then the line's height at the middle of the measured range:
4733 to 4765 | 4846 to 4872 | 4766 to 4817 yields 0.21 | 1.07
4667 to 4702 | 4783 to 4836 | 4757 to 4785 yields -0.05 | 0.93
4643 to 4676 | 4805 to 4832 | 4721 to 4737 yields 0.05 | 0.93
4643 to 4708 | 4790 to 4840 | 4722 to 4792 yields -0.04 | 0.942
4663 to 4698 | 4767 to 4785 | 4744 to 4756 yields -0.08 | 0.947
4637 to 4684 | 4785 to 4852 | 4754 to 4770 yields -0.05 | 0.961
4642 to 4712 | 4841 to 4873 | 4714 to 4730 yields 0.12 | 0.994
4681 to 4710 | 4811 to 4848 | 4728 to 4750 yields -0.04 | 0.982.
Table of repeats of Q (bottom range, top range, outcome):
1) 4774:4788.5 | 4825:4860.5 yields 1.20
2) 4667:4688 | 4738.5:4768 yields 1.10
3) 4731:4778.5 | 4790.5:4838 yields 0.93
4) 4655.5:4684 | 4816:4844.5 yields 1.21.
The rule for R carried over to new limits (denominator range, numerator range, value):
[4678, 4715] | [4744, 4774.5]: 1.06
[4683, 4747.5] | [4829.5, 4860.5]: 1.18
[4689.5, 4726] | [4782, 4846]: 1.03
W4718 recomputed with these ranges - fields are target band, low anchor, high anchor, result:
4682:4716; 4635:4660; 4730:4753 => 0.025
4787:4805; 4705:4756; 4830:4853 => 0.184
